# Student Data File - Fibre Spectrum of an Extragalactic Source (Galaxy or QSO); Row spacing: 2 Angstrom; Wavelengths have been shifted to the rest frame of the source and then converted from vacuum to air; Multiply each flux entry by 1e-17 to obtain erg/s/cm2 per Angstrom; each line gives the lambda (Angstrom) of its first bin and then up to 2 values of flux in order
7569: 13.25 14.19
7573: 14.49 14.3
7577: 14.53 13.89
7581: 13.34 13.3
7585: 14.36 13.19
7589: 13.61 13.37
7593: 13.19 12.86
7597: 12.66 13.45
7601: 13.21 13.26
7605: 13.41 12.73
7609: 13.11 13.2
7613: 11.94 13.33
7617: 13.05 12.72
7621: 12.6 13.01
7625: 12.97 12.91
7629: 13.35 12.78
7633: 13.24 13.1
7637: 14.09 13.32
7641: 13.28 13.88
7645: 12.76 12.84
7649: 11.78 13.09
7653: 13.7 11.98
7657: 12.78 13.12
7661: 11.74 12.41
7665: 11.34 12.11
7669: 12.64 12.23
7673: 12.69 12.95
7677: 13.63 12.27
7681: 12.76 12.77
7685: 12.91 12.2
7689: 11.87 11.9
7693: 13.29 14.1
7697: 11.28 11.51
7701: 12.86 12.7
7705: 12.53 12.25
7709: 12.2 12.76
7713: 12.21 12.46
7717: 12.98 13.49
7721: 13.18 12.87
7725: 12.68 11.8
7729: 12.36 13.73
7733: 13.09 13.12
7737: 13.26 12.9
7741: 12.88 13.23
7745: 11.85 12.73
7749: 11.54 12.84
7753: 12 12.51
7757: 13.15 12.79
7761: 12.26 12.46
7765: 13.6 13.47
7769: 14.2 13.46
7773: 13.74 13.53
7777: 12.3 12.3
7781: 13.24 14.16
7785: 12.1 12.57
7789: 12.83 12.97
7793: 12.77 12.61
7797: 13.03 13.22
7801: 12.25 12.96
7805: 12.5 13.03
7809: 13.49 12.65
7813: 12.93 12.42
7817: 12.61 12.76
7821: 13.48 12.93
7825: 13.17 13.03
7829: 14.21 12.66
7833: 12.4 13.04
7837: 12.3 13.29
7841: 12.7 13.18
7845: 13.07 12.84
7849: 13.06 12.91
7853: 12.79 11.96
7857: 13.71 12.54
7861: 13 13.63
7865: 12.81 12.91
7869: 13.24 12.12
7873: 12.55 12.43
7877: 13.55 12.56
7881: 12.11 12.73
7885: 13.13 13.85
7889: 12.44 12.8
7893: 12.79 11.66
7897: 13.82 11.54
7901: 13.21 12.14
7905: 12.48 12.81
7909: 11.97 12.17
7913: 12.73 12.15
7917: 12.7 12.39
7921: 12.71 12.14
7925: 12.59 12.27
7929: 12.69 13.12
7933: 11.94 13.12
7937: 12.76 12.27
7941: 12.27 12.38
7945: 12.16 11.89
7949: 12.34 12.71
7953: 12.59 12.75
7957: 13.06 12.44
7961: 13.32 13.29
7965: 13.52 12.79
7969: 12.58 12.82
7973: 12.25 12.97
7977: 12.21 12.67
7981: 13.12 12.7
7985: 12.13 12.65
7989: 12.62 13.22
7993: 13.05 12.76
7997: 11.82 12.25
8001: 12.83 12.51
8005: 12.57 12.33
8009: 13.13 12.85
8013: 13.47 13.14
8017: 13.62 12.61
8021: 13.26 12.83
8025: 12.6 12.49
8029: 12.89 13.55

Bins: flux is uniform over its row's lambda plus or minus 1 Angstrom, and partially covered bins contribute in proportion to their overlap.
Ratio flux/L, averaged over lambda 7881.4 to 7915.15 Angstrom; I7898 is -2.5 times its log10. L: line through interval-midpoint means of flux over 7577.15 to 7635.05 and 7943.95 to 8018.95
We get 0.018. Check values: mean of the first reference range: 13.2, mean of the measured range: 12.6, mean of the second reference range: 12.7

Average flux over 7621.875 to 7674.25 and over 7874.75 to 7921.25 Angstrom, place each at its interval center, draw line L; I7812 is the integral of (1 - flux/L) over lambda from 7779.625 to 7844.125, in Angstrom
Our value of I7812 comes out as -1.17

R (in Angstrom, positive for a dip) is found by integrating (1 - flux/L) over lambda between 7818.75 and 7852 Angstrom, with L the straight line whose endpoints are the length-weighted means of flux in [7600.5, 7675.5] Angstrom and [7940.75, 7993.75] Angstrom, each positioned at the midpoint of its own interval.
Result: -0.65 Angstrom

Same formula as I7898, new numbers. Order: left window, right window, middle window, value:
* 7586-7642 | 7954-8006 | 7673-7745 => 0.03 mag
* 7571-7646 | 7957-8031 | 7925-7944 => 0.03 mag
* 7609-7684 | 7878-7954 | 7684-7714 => 0.03 mag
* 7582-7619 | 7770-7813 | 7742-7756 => 0.05 mag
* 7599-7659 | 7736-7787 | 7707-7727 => 0.02 mag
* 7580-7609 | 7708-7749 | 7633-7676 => 0.02 mag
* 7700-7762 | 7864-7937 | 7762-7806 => -0.03 mag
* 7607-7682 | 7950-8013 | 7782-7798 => -0.01 mag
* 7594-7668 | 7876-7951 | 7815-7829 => -0.03 mag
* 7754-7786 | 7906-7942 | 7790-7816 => 0.01 mag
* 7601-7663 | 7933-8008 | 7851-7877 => -0.01 mag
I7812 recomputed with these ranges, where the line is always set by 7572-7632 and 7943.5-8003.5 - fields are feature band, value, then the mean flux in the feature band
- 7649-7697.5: 2.2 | 12.6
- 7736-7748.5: 0.3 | 12.8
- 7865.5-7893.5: 0.0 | 12.8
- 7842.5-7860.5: 0.0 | 12.9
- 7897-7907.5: 0.2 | 12.5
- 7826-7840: -0.1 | 13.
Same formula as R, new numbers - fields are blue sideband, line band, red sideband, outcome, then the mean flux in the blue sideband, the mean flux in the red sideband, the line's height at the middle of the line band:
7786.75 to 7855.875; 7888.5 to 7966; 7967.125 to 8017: 1.3 Angstrom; 12.9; 12.7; 12.8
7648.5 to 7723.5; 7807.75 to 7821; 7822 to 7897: -0.1 Angstrom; 12.6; 12.9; 12.8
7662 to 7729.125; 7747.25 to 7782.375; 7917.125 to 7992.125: -1.0 Angstrom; 12.5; 12.6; 12.6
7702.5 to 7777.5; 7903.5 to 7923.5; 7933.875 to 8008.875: 0.4 Angstrom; 12.8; 12.6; 12.7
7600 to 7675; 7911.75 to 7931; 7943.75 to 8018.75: 0.4 Angstrom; 12.9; 12.7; 12.8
